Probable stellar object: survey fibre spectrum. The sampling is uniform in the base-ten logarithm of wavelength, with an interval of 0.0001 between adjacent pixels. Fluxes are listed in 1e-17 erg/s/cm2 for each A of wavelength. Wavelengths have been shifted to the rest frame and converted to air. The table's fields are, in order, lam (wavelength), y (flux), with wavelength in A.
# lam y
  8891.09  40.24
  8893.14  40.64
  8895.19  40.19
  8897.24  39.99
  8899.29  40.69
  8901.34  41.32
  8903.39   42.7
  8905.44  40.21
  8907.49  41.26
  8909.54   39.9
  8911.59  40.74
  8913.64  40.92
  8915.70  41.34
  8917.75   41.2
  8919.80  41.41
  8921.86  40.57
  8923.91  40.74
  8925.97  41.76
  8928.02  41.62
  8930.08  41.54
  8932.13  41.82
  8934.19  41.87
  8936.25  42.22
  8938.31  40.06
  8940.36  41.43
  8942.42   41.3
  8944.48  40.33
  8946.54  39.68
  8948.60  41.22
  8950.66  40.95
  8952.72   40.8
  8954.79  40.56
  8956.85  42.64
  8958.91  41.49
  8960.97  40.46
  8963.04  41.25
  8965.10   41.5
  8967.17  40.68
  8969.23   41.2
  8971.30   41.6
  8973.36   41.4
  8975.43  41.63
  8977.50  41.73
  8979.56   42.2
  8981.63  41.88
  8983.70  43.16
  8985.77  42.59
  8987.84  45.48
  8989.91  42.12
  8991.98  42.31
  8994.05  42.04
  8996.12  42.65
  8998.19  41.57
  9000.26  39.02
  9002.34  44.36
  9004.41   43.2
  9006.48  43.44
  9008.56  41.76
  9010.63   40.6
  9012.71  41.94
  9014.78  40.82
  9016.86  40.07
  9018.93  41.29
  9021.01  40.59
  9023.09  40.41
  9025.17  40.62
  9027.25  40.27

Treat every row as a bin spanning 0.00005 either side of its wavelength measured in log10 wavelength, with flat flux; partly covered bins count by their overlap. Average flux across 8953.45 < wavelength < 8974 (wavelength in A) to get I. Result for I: 41.3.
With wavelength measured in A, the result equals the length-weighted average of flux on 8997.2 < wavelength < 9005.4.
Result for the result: 42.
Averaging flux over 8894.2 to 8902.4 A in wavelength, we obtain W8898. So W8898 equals 40.5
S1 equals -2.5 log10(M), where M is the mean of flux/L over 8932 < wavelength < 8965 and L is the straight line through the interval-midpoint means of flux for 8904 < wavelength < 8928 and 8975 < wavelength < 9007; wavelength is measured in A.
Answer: 0.013 mag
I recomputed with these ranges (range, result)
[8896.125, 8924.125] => 40.9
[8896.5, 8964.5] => 41.1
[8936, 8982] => 41.2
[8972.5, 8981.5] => 41.8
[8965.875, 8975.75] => 41.3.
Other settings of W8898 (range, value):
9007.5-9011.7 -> 41.1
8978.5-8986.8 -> 42.5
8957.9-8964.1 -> 41.1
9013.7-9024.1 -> 40.7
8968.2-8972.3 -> 41.4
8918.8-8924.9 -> 40.9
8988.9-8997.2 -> 42.3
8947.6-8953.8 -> 40.9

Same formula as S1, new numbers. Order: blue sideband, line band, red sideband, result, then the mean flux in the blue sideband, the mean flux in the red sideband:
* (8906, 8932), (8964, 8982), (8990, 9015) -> 0.004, 41.1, 42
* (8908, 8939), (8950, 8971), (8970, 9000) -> 0.017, 41.2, 42.2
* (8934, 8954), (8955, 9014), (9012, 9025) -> -0.029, 40.9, 40.8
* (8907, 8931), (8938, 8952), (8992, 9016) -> 0.015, 41.1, 41.9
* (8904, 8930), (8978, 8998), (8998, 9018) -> -0.029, 41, 41.7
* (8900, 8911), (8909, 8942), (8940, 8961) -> -0.005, 41.1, 41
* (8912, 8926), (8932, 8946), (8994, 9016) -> 0.002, 41.1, 41.9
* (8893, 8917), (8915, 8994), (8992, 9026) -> -0.009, 40.8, 41.6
